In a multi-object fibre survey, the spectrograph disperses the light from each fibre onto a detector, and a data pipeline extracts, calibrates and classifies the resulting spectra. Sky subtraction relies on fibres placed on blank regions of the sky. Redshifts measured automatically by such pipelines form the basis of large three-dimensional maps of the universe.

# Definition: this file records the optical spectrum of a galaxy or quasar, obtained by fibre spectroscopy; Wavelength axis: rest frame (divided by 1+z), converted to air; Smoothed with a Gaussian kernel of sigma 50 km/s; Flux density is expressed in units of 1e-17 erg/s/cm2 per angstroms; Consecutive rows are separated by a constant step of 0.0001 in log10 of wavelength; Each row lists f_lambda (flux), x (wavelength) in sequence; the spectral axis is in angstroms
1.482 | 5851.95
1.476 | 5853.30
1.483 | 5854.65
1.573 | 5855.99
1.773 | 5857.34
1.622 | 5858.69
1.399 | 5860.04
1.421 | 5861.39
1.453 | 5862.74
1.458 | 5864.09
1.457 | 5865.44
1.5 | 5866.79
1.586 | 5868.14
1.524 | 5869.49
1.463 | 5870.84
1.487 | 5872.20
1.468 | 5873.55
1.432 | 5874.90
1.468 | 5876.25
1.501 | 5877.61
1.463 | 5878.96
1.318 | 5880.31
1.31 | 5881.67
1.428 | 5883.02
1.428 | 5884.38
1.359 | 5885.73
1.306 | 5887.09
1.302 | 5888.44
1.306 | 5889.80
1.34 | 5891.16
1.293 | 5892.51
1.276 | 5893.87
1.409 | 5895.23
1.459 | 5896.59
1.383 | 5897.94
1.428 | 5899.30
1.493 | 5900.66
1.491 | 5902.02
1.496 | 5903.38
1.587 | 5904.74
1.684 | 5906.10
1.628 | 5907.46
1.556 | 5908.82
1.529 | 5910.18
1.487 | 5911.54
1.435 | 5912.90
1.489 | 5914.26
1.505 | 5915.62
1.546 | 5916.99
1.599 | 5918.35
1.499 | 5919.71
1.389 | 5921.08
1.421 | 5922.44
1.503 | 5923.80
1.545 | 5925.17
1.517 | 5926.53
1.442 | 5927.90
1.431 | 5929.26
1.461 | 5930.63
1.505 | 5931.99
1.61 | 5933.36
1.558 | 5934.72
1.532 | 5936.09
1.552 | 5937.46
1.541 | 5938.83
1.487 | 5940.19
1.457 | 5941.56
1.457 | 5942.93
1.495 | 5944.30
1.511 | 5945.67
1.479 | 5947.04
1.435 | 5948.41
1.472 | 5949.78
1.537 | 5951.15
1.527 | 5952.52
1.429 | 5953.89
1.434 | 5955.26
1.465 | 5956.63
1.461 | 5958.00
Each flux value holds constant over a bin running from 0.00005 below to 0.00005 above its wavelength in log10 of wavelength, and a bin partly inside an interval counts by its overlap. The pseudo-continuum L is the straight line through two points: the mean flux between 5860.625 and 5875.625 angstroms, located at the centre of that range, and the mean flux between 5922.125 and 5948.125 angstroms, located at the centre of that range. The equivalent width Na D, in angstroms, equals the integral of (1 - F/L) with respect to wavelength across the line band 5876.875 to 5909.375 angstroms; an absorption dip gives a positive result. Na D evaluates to 1.3 angstroms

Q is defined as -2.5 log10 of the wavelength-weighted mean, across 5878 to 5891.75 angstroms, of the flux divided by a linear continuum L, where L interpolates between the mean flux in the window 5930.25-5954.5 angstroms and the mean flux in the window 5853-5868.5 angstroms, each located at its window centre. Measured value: 0.116 mag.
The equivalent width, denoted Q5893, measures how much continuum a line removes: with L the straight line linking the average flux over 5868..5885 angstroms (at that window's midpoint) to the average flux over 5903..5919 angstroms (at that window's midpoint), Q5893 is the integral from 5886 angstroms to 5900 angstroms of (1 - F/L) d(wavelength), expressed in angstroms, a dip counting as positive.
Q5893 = 1.35 angstroms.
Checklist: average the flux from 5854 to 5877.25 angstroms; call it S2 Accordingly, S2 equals 1.5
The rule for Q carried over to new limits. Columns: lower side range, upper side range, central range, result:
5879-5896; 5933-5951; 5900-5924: -0.08 mag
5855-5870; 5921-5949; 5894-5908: 0.01 mag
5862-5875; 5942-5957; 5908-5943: -0.02 mag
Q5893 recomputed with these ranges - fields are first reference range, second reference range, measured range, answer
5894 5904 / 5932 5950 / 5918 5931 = 0.0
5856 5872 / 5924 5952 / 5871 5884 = 0.7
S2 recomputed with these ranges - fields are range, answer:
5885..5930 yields 1.46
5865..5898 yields 1.41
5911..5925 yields 1.49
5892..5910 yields 1.48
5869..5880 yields 1.47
